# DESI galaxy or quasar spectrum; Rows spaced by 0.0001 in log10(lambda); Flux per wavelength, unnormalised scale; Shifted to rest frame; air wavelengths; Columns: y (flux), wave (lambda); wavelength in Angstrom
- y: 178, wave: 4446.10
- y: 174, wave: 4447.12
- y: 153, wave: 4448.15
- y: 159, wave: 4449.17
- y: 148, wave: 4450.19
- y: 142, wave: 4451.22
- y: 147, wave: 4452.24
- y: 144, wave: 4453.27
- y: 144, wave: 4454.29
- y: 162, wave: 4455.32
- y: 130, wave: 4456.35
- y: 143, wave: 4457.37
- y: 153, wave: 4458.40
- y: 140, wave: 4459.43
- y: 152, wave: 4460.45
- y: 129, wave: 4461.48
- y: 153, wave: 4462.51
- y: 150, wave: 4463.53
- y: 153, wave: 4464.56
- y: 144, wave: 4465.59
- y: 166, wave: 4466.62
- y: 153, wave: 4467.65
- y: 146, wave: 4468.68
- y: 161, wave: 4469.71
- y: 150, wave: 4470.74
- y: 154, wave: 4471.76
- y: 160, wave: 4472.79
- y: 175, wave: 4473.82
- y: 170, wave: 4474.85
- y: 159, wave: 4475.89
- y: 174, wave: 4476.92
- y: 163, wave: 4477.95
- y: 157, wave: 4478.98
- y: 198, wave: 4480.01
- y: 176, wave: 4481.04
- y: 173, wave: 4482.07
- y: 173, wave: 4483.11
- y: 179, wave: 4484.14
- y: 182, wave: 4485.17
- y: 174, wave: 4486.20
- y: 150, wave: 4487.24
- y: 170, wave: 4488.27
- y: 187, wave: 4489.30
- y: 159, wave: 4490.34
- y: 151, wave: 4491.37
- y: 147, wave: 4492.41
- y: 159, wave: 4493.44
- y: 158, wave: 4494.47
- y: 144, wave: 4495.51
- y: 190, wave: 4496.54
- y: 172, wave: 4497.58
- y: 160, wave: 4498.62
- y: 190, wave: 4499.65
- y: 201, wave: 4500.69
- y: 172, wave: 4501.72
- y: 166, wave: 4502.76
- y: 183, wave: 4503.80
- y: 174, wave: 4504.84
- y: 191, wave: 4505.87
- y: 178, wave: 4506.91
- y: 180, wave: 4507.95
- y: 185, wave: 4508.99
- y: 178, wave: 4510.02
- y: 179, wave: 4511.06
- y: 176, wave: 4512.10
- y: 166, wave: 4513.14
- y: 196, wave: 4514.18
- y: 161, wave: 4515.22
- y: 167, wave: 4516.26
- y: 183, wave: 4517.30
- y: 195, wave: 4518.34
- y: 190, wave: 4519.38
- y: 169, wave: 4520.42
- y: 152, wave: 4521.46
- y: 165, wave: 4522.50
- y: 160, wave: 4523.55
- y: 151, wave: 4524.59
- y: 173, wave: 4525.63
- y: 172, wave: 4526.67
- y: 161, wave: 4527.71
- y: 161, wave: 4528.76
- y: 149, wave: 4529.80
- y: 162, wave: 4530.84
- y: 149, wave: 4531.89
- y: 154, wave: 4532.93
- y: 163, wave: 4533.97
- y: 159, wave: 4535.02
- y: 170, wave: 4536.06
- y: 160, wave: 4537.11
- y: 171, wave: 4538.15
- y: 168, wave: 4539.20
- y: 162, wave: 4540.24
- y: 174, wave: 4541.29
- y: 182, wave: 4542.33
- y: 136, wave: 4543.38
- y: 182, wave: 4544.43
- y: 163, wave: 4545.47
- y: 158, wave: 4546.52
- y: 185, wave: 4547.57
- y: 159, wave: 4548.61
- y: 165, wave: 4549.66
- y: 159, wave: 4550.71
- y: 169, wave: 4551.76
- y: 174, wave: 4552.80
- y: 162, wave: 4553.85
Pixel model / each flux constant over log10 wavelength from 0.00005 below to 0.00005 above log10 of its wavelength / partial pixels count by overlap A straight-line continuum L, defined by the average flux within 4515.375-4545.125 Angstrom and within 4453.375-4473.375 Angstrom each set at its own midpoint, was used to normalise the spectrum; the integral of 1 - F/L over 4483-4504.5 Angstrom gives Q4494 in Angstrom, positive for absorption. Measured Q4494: -1.8 Angstrom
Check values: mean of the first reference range 150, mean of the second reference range 166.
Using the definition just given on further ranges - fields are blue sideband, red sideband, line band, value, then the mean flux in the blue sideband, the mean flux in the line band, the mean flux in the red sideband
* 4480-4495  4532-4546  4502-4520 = -1.4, 168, 179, 164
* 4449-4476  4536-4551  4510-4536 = -0.8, 151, 167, 166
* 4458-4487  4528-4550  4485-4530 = -2.4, 161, 171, 163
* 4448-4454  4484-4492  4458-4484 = 0.0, 149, 160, 168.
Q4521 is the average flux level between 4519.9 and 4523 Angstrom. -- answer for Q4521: 162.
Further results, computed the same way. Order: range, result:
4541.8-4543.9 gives 159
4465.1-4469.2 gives 152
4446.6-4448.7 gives 164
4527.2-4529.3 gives 161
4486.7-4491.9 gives 163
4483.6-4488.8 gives 171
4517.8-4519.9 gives 193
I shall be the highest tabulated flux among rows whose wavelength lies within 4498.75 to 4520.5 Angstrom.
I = 201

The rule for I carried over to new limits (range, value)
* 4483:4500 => 190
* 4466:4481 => 198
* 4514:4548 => 196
